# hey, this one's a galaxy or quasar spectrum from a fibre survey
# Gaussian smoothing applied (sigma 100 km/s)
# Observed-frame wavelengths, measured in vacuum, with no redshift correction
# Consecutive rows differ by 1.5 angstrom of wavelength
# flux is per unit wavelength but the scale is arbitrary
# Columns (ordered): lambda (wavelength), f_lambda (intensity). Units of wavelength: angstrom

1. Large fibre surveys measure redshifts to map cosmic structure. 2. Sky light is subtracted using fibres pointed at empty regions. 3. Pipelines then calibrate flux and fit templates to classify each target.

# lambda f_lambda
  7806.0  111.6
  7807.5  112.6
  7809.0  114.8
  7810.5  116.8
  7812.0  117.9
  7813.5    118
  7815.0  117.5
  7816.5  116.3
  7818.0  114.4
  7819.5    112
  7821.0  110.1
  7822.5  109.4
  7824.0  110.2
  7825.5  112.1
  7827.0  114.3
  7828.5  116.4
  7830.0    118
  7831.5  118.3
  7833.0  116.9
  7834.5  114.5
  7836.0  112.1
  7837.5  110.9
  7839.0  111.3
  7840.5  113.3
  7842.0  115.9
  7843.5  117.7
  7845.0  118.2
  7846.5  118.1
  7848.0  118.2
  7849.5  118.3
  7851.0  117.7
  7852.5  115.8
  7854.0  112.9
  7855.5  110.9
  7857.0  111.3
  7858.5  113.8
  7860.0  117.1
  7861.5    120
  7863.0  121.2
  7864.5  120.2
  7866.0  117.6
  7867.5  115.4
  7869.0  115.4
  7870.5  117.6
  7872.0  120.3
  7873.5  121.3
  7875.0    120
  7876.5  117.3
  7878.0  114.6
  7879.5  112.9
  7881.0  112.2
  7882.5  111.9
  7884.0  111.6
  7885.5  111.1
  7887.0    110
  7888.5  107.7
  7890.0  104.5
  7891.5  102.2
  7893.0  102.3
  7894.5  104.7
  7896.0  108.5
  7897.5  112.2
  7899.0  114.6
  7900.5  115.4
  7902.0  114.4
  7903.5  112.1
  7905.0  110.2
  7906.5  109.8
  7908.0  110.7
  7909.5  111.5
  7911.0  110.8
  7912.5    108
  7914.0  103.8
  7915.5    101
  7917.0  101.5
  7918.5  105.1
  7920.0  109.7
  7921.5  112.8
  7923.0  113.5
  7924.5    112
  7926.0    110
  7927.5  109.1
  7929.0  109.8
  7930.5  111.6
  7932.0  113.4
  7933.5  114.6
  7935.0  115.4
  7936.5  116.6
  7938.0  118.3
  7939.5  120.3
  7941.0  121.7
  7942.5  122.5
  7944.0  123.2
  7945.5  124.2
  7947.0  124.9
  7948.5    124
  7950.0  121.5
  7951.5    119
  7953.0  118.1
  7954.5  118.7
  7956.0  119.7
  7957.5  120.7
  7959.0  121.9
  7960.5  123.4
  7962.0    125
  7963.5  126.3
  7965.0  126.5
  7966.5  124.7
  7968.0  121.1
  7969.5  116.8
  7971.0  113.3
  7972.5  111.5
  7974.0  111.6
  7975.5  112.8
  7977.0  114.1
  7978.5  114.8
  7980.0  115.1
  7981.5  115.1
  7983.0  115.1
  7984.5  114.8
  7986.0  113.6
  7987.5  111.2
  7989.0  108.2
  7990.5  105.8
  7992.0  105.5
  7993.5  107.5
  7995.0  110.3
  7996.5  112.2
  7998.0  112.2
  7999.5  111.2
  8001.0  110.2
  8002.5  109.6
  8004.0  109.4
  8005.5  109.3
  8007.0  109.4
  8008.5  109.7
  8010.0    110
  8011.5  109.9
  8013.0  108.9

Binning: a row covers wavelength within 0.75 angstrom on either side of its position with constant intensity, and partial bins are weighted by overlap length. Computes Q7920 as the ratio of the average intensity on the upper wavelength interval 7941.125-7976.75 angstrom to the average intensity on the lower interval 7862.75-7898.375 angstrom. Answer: 1.07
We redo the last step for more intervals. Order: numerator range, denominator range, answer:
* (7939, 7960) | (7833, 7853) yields 1.05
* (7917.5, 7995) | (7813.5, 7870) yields 1.01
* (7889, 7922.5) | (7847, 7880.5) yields 0.93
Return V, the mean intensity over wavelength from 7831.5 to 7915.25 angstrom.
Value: 113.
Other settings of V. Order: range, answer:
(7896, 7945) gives 112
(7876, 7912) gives 110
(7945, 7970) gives 122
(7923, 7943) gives 115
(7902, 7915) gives 110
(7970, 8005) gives 112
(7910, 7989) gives 116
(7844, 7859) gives 116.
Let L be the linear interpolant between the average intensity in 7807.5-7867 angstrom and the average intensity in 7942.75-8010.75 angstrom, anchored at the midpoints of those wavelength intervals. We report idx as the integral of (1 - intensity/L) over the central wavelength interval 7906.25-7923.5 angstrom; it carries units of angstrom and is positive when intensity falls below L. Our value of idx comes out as 1.12 angstrom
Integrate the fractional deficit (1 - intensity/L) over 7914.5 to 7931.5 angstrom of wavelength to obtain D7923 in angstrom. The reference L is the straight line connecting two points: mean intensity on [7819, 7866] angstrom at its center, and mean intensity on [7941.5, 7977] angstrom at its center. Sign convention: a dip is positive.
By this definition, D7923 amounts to 1.4 angstrom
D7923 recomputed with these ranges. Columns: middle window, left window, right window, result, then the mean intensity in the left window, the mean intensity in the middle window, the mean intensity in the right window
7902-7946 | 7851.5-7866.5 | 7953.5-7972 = 2.5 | 116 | 112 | 121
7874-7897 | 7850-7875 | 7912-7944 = 1.0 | 117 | 110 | 112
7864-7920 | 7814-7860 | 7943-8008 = 1.9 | 115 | 111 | 116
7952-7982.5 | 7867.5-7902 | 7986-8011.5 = -2.3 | 112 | 119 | 110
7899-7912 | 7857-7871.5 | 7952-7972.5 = 0.8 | 117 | 112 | 121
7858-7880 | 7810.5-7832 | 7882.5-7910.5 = -1.2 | 115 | 118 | 110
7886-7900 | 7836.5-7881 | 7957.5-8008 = 1.0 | 116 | 108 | 114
